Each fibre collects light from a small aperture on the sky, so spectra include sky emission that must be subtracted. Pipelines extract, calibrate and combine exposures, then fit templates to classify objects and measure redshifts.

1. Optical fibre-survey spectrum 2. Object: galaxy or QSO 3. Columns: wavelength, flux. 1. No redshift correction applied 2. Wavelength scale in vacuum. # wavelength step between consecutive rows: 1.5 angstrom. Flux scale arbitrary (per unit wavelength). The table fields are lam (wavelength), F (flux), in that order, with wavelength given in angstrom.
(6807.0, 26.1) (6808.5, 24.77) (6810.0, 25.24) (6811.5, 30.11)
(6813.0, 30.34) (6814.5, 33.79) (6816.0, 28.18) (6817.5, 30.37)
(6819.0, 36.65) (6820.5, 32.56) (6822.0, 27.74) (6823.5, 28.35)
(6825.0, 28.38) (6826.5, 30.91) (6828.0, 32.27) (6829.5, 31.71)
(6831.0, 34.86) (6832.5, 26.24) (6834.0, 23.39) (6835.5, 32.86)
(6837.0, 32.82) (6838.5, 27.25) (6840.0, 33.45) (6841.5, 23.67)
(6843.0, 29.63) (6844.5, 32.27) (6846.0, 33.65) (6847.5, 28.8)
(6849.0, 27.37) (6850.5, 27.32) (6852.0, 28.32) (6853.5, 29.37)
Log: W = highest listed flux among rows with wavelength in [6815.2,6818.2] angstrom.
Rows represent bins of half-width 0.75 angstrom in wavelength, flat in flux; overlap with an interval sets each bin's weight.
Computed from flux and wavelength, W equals 30.37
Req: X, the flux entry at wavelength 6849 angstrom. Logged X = 27.37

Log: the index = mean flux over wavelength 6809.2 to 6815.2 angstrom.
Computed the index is 29.8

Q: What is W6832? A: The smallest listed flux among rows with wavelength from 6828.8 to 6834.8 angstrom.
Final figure 23.39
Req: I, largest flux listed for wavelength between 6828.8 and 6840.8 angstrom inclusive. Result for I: 34.86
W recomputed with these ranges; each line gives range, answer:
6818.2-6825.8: 36.65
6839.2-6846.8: 33.65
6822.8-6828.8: 32.27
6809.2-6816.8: 33.79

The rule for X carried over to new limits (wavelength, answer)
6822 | 27.74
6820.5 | 32.56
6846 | 33.65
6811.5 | 30.11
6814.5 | 33.79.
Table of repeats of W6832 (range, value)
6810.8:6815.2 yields 30.11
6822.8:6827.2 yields 28.35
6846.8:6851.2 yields 27.32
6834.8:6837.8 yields 32.82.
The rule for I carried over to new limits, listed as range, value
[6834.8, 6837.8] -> 32.86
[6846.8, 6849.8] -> 28.8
